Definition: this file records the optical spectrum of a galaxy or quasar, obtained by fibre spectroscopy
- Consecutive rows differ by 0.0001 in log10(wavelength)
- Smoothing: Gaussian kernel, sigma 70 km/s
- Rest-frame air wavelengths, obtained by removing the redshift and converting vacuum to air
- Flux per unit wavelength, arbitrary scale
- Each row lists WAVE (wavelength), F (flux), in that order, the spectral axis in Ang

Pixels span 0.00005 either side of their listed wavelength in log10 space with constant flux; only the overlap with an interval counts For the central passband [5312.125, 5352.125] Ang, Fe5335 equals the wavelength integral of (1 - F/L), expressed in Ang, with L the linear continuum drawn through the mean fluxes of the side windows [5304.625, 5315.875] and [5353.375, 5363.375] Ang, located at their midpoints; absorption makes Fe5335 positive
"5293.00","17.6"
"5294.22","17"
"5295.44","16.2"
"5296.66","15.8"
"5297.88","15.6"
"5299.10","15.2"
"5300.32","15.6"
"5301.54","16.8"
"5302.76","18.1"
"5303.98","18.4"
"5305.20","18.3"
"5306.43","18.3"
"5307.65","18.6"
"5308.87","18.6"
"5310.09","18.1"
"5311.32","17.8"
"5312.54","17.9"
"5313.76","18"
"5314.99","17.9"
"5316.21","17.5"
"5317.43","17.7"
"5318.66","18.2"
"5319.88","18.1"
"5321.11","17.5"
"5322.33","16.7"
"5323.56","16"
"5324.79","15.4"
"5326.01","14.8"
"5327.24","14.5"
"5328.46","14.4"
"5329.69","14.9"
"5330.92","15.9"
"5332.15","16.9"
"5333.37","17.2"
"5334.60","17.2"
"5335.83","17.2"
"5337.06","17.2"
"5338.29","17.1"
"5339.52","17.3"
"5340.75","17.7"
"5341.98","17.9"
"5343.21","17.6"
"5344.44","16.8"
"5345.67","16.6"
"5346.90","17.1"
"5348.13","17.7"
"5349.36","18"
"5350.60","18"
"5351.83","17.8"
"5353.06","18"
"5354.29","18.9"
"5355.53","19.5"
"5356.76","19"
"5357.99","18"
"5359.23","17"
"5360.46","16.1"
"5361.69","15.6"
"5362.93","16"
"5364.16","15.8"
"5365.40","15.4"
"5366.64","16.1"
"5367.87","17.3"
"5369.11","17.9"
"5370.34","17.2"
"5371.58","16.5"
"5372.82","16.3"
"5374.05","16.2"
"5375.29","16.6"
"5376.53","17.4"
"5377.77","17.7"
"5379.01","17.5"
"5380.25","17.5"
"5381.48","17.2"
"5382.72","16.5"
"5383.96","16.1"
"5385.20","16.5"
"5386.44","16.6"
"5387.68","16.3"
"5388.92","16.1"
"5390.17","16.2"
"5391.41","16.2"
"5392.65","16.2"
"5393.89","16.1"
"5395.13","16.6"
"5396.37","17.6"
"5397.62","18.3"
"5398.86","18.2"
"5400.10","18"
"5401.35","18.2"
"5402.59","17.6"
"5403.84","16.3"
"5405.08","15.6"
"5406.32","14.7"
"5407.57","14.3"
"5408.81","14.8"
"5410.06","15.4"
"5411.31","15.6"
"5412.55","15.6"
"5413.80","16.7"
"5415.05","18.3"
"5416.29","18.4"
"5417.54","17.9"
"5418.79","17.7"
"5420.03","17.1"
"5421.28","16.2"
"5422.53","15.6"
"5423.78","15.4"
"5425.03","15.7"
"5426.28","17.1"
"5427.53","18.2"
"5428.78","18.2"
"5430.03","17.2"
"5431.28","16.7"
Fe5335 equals 2.0 Ang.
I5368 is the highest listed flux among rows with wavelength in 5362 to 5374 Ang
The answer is 17.9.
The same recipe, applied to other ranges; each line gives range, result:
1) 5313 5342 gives 18.2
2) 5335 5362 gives 19.5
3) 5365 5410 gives 18.3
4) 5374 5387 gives 17.7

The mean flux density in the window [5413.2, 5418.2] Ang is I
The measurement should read 17.8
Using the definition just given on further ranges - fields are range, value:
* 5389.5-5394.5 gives 16.2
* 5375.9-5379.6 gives 17.5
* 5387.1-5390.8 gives 16.2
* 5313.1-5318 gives 17.8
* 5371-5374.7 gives 16.3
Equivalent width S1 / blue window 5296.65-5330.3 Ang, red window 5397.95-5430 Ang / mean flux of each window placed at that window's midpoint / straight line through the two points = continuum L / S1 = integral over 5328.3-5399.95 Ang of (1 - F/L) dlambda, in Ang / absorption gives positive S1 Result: -0.71 Ang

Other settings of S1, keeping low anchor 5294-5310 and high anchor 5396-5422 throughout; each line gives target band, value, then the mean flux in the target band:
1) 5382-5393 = 0.4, 16.3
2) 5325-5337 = 0.8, 15.9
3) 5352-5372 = -0.3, 17.2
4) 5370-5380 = 0.0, 16.9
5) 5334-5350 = -0.3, 17.3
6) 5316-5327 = 0.2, 16.8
